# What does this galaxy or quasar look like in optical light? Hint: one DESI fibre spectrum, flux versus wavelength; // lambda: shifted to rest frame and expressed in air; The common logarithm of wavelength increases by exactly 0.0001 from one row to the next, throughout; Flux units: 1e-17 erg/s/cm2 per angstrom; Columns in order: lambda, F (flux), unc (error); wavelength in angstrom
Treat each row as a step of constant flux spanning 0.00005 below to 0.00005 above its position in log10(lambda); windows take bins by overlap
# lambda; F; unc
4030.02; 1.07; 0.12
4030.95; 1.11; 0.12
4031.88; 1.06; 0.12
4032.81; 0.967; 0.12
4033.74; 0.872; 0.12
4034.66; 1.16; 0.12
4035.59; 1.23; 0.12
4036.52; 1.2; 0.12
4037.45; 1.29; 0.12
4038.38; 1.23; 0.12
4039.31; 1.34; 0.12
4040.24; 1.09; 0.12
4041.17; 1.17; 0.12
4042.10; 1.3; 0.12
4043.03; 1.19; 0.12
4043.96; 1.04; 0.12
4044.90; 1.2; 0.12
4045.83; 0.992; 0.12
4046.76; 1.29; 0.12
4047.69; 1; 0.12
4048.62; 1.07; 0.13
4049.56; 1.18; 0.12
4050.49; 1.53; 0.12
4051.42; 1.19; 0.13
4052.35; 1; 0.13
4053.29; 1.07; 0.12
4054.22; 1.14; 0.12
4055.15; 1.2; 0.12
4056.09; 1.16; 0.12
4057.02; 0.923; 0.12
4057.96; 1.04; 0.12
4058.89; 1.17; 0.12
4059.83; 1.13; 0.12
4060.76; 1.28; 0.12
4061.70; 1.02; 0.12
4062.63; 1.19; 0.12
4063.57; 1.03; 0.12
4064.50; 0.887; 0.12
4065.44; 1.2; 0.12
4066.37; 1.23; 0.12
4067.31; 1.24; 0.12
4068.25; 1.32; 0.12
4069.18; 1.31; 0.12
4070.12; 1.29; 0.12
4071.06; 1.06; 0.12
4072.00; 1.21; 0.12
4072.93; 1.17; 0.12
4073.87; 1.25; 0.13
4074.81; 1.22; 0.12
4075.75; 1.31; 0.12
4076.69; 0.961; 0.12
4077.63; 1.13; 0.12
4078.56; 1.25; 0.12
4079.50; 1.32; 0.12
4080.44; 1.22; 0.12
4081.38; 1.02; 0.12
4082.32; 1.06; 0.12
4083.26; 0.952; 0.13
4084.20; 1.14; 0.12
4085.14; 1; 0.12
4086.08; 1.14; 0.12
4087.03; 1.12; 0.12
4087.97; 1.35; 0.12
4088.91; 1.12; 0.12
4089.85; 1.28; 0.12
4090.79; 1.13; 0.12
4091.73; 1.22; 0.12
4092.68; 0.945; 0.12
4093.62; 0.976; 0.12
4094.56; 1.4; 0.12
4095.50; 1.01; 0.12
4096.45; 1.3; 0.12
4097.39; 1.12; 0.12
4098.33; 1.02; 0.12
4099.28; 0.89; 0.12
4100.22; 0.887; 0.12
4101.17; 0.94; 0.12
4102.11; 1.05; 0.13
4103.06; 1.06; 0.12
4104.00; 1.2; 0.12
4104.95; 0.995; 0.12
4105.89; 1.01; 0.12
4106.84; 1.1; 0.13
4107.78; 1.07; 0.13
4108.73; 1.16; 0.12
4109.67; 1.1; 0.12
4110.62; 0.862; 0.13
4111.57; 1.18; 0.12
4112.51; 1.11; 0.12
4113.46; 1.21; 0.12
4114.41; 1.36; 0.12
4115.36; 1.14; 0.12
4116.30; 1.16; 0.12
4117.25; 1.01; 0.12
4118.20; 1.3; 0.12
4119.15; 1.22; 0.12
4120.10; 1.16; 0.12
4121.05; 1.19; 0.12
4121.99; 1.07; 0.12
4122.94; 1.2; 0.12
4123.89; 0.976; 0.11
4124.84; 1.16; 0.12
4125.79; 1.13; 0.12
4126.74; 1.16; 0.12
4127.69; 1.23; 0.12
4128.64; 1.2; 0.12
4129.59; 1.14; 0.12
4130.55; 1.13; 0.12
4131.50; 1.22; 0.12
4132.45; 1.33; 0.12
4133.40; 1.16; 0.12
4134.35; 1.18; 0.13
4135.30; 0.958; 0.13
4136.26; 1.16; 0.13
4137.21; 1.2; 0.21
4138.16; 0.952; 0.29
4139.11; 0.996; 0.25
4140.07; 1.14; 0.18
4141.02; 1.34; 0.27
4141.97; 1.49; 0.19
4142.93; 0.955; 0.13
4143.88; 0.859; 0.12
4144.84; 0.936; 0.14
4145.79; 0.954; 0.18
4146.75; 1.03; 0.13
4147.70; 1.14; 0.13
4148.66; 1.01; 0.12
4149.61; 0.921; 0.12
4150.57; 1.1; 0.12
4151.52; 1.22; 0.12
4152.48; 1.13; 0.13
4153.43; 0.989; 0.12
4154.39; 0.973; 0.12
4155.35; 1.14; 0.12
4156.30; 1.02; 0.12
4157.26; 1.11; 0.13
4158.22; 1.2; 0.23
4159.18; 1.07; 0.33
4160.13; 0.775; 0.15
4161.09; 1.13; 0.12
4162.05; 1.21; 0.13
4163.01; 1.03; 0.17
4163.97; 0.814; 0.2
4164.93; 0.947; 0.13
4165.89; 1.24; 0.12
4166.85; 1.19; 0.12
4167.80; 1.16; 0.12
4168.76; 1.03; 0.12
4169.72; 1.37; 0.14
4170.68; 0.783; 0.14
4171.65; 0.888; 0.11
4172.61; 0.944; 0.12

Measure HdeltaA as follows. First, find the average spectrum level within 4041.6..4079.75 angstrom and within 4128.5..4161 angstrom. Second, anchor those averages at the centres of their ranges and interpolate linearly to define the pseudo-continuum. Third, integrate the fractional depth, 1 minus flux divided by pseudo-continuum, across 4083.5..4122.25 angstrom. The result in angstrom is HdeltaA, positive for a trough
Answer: 0.4 angstrom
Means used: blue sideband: 1.16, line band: 1.11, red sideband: 1.09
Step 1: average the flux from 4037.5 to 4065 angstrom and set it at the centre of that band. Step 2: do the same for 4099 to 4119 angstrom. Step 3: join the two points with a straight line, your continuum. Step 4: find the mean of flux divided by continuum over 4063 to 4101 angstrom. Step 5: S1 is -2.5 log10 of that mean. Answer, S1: -0.025 mag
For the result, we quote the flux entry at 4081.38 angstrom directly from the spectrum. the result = 1.02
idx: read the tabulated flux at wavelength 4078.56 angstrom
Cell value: 1.25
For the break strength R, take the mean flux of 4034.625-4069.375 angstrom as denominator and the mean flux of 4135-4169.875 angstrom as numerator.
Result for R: 0.93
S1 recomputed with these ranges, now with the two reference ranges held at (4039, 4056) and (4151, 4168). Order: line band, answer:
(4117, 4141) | -0.05 mag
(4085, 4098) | -0.02 mag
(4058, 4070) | -0.02 mag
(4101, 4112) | 0.05 mag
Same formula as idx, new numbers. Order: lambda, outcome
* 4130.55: 1.13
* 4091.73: 1.22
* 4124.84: 1.16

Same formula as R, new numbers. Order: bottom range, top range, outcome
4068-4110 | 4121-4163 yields 0.98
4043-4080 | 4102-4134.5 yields 0.98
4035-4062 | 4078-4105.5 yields 0.95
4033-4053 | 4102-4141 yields 0.97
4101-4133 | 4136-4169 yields 0.95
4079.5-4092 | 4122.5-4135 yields 1.02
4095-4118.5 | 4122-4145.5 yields 1.04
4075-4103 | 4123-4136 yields 1.04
